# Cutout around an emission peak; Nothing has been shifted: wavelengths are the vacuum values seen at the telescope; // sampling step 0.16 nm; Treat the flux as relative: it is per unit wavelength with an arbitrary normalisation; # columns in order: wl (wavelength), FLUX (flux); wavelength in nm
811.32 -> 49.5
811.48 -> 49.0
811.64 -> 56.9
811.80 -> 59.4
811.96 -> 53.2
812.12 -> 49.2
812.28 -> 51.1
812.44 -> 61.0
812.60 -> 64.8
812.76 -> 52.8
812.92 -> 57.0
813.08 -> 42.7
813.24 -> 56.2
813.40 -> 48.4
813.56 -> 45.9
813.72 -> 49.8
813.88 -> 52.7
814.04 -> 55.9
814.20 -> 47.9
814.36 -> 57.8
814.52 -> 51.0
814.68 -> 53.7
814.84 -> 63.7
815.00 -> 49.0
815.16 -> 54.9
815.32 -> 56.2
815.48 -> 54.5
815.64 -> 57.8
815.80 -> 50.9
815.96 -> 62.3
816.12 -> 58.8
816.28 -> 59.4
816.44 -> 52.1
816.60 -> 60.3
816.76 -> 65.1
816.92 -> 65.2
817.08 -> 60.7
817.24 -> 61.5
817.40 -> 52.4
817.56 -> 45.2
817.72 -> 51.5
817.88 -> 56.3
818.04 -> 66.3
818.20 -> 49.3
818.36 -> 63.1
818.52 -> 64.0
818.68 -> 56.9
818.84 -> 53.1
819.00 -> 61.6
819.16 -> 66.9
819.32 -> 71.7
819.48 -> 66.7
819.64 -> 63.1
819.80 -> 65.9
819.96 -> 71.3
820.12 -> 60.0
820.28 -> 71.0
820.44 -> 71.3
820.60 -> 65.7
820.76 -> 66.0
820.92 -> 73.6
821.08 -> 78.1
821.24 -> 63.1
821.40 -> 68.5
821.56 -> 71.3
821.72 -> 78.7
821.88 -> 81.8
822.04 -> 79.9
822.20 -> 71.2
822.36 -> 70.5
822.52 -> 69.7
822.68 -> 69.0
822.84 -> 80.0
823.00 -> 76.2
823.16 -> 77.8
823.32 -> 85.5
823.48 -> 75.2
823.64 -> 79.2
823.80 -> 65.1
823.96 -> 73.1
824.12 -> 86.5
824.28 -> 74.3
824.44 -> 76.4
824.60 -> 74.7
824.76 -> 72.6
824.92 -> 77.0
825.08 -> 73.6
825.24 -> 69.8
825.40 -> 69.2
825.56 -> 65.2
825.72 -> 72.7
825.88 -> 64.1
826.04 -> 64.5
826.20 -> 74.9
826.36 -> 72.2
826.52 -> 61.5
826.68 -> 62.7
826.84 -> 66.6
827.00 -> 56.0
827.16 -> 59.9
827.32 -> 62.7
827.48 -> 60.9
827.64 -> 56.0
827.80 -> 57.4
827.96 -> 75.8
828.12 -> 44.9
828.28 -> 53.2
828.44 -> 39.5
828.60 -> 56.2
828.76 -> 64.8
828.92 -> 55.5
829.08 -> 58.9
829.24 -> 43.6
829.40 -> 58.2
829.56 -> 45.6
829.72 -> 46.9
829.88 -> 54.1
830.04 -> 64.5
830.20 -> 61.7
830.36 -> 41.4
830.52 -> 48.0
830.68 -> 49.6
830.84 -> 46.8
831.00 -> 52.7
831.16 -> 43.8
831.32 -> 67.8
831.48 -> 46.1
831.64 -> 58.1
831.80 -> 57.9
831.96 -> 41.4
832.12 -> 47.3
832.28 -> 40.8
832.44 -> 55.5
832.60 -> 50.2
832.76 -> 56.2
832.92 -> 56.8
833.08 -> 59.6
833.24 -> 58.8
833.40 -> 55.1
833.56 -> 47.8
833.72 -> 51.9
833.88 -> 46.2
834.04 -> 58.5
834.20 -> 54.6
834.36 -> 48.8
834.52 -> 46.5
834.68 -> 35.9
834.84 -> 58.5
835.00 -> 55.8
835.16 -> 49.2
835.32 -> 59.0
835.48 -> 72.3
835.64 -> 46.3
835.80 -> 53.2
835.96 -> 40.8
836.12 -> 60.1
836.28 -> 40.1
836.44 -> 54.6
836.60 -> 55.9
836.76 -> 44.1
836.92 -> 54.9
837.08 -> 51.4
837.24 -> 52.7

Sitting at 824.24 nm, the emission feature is Mg II 2798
